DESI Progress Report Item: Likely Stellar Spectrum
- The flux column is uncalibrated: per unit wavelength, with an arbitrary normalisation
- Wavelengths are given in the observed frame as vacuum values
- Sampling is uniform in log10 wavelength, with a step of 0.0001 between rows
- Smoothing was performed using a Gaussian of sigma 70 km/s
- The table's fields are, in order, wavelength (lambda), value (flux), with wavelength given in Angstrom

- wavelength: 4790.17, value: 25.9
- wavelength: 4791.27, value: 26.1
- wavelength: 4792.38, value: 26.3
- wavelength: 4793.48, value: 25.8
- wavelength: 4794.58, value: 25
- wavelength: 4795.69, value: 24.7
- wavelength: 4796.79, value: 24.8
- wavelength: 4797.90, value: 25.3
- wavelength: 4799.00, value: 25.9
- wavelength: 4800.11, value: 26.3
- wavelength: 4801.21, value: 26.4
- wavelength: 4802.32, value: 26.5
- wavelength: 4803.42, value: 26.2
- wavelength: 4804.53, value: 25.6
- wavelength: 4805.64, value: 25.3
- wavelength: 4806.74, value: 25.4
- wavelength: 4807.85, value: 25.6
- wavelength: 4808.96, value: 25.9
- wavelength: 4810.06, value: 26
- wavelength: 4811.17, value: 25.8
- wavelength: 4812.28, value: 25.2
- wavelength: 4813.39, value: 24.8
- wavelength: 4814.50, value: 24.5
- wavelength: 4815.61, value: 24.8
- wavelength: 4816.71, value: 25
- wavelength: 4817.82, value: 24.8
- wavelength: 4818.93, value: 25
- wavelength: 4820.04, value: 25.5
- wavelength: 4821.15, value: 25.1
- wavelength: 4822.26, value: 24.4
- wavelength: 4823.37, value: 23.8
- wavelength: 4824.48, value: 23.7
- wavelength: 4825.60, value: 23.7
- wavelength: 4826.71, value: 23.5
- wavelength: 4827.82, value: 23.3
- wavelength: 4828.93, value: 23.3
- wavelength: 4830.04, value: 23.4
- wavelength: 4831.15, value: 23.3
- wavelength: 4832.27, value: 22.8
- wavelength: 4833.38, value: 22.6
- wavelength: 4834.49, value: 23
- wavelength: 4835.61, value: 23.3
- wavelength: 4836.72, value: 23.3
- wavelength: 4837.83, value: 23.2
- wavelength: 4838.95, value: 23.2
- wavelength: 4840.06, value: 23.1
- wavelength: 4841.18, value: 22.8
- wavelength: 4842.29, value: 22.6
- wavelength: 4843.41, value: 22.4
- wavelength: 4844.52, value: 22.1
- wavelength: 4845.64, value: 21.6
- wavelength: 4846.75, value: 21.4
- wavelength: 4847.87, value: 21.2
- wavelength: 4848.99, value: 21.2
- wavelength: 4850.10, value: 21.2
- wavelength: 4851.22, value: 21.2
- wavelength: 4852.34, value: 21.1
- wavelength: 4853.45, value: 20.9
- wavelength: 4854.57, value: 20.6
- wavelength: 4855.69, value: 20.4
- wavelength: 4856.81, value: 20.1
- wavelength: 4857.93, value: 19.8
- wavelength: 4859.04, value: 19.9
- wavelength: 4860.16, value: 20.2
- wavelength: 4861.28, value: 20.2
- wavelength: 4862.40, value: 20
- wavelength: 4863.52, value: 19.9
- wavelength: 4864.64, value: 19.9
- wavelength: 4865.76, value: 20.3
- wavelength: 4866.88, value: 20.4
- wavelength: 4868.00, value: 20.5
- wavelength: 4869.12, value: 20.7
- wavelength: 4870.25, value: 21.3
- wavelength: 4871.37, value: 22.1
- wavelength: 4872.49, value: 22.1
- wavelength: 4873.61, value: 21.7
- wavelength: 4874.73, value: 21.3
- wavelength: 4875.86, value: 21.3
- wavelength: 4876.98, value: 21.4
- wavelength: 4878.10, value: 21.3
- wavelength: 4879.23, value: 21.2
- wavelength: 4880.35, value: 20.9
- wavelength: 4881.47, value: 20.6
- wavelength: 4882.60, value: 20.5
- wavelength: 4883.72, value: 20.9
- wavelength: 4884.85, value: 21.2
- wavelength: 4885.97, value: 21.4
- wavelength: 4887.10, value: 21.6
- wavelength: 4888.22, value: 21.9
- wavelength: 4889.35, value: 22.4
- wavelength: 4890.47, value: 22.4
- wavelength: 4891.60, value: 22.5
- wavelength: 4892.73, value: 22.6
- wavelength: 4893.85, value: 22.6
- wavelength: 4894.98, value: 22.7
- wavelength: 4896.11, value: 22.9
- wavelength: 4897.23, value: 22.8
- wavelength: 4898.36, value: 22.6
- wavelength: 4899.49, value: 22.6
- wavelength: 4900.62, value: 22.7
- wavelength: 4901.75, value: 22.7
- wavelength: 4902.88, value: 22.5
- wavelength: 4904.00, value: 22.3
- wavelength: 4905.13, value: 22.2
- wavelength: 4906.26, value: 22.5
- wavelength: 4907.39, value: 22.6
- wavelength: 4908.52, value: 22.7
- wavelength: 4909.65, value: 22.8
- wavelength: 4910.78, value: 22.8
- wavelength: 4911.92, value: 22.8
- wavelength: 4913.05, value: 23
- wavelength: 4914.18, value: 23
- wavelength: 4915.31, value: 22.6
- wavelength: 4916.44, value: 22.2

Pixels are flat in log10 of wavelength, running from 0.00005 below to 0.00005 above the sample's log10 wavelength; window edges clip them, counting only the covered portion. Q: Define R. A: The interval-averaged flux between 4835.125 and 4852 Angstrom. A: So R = 22.2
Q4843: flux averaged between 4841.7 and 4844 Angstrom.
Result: 22.6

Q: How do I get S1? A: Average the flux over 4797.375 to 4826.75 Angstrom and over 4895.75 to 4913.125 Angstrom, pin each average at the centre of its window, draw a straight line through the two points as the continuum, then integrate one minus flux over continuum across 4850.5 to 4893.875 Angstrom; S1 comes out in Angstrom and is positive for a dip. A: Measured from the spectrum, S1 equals 4.6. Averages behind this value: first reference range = 25.2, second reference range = 22.6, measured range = 21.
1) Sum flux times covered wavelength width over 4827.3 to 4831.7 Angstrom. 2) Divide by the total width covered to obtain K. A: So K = 23.4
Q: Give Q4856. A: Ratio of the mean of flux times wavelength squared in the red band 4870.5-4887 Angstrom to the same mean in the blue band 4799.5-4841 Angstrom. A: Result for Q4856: 0.9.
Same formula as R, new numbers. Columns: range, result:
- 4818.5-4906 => 22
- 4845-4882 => 20.8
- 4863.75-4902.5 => 21.6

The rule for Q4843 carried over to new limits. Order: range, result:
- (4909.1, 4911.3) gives 22.8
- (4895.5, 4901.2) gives 22.7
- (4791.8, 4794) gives 26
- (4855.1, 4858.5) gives 20.1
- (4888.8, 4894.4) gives 22.5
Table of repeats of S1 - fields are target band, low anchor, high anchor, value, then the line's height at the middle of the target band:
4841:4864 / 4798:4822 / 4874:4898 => 2.4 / 23.4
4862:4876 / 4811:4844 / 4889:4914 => 1.4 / 23.2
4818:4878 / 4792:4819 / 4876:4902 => 4.2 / 23.7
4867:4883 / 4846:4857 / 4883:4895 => 0.3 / 21.6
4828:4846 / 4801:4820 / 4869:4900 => 0.9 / 24.1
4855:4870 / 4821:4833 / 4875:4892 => 1.4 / 22.2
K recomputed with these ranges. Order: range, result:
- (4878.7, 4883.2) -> 20.8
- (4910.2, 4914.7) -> 22.9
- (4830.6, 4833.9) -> 22.9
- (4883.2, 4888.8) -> 21.4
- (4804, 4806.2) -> 25.5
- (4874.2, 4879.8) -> 21.3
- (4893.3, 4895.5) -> 22.6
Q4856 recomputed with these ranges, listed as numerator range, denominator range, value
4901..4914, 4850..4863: 1.13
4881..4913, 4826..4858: 1.03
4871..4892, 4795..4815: 0.87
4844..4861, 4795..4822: 0.84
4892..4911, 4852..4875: 1.11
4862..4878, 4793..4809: 0.84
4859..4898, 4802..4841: 0.90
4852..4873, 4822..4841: 0.89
